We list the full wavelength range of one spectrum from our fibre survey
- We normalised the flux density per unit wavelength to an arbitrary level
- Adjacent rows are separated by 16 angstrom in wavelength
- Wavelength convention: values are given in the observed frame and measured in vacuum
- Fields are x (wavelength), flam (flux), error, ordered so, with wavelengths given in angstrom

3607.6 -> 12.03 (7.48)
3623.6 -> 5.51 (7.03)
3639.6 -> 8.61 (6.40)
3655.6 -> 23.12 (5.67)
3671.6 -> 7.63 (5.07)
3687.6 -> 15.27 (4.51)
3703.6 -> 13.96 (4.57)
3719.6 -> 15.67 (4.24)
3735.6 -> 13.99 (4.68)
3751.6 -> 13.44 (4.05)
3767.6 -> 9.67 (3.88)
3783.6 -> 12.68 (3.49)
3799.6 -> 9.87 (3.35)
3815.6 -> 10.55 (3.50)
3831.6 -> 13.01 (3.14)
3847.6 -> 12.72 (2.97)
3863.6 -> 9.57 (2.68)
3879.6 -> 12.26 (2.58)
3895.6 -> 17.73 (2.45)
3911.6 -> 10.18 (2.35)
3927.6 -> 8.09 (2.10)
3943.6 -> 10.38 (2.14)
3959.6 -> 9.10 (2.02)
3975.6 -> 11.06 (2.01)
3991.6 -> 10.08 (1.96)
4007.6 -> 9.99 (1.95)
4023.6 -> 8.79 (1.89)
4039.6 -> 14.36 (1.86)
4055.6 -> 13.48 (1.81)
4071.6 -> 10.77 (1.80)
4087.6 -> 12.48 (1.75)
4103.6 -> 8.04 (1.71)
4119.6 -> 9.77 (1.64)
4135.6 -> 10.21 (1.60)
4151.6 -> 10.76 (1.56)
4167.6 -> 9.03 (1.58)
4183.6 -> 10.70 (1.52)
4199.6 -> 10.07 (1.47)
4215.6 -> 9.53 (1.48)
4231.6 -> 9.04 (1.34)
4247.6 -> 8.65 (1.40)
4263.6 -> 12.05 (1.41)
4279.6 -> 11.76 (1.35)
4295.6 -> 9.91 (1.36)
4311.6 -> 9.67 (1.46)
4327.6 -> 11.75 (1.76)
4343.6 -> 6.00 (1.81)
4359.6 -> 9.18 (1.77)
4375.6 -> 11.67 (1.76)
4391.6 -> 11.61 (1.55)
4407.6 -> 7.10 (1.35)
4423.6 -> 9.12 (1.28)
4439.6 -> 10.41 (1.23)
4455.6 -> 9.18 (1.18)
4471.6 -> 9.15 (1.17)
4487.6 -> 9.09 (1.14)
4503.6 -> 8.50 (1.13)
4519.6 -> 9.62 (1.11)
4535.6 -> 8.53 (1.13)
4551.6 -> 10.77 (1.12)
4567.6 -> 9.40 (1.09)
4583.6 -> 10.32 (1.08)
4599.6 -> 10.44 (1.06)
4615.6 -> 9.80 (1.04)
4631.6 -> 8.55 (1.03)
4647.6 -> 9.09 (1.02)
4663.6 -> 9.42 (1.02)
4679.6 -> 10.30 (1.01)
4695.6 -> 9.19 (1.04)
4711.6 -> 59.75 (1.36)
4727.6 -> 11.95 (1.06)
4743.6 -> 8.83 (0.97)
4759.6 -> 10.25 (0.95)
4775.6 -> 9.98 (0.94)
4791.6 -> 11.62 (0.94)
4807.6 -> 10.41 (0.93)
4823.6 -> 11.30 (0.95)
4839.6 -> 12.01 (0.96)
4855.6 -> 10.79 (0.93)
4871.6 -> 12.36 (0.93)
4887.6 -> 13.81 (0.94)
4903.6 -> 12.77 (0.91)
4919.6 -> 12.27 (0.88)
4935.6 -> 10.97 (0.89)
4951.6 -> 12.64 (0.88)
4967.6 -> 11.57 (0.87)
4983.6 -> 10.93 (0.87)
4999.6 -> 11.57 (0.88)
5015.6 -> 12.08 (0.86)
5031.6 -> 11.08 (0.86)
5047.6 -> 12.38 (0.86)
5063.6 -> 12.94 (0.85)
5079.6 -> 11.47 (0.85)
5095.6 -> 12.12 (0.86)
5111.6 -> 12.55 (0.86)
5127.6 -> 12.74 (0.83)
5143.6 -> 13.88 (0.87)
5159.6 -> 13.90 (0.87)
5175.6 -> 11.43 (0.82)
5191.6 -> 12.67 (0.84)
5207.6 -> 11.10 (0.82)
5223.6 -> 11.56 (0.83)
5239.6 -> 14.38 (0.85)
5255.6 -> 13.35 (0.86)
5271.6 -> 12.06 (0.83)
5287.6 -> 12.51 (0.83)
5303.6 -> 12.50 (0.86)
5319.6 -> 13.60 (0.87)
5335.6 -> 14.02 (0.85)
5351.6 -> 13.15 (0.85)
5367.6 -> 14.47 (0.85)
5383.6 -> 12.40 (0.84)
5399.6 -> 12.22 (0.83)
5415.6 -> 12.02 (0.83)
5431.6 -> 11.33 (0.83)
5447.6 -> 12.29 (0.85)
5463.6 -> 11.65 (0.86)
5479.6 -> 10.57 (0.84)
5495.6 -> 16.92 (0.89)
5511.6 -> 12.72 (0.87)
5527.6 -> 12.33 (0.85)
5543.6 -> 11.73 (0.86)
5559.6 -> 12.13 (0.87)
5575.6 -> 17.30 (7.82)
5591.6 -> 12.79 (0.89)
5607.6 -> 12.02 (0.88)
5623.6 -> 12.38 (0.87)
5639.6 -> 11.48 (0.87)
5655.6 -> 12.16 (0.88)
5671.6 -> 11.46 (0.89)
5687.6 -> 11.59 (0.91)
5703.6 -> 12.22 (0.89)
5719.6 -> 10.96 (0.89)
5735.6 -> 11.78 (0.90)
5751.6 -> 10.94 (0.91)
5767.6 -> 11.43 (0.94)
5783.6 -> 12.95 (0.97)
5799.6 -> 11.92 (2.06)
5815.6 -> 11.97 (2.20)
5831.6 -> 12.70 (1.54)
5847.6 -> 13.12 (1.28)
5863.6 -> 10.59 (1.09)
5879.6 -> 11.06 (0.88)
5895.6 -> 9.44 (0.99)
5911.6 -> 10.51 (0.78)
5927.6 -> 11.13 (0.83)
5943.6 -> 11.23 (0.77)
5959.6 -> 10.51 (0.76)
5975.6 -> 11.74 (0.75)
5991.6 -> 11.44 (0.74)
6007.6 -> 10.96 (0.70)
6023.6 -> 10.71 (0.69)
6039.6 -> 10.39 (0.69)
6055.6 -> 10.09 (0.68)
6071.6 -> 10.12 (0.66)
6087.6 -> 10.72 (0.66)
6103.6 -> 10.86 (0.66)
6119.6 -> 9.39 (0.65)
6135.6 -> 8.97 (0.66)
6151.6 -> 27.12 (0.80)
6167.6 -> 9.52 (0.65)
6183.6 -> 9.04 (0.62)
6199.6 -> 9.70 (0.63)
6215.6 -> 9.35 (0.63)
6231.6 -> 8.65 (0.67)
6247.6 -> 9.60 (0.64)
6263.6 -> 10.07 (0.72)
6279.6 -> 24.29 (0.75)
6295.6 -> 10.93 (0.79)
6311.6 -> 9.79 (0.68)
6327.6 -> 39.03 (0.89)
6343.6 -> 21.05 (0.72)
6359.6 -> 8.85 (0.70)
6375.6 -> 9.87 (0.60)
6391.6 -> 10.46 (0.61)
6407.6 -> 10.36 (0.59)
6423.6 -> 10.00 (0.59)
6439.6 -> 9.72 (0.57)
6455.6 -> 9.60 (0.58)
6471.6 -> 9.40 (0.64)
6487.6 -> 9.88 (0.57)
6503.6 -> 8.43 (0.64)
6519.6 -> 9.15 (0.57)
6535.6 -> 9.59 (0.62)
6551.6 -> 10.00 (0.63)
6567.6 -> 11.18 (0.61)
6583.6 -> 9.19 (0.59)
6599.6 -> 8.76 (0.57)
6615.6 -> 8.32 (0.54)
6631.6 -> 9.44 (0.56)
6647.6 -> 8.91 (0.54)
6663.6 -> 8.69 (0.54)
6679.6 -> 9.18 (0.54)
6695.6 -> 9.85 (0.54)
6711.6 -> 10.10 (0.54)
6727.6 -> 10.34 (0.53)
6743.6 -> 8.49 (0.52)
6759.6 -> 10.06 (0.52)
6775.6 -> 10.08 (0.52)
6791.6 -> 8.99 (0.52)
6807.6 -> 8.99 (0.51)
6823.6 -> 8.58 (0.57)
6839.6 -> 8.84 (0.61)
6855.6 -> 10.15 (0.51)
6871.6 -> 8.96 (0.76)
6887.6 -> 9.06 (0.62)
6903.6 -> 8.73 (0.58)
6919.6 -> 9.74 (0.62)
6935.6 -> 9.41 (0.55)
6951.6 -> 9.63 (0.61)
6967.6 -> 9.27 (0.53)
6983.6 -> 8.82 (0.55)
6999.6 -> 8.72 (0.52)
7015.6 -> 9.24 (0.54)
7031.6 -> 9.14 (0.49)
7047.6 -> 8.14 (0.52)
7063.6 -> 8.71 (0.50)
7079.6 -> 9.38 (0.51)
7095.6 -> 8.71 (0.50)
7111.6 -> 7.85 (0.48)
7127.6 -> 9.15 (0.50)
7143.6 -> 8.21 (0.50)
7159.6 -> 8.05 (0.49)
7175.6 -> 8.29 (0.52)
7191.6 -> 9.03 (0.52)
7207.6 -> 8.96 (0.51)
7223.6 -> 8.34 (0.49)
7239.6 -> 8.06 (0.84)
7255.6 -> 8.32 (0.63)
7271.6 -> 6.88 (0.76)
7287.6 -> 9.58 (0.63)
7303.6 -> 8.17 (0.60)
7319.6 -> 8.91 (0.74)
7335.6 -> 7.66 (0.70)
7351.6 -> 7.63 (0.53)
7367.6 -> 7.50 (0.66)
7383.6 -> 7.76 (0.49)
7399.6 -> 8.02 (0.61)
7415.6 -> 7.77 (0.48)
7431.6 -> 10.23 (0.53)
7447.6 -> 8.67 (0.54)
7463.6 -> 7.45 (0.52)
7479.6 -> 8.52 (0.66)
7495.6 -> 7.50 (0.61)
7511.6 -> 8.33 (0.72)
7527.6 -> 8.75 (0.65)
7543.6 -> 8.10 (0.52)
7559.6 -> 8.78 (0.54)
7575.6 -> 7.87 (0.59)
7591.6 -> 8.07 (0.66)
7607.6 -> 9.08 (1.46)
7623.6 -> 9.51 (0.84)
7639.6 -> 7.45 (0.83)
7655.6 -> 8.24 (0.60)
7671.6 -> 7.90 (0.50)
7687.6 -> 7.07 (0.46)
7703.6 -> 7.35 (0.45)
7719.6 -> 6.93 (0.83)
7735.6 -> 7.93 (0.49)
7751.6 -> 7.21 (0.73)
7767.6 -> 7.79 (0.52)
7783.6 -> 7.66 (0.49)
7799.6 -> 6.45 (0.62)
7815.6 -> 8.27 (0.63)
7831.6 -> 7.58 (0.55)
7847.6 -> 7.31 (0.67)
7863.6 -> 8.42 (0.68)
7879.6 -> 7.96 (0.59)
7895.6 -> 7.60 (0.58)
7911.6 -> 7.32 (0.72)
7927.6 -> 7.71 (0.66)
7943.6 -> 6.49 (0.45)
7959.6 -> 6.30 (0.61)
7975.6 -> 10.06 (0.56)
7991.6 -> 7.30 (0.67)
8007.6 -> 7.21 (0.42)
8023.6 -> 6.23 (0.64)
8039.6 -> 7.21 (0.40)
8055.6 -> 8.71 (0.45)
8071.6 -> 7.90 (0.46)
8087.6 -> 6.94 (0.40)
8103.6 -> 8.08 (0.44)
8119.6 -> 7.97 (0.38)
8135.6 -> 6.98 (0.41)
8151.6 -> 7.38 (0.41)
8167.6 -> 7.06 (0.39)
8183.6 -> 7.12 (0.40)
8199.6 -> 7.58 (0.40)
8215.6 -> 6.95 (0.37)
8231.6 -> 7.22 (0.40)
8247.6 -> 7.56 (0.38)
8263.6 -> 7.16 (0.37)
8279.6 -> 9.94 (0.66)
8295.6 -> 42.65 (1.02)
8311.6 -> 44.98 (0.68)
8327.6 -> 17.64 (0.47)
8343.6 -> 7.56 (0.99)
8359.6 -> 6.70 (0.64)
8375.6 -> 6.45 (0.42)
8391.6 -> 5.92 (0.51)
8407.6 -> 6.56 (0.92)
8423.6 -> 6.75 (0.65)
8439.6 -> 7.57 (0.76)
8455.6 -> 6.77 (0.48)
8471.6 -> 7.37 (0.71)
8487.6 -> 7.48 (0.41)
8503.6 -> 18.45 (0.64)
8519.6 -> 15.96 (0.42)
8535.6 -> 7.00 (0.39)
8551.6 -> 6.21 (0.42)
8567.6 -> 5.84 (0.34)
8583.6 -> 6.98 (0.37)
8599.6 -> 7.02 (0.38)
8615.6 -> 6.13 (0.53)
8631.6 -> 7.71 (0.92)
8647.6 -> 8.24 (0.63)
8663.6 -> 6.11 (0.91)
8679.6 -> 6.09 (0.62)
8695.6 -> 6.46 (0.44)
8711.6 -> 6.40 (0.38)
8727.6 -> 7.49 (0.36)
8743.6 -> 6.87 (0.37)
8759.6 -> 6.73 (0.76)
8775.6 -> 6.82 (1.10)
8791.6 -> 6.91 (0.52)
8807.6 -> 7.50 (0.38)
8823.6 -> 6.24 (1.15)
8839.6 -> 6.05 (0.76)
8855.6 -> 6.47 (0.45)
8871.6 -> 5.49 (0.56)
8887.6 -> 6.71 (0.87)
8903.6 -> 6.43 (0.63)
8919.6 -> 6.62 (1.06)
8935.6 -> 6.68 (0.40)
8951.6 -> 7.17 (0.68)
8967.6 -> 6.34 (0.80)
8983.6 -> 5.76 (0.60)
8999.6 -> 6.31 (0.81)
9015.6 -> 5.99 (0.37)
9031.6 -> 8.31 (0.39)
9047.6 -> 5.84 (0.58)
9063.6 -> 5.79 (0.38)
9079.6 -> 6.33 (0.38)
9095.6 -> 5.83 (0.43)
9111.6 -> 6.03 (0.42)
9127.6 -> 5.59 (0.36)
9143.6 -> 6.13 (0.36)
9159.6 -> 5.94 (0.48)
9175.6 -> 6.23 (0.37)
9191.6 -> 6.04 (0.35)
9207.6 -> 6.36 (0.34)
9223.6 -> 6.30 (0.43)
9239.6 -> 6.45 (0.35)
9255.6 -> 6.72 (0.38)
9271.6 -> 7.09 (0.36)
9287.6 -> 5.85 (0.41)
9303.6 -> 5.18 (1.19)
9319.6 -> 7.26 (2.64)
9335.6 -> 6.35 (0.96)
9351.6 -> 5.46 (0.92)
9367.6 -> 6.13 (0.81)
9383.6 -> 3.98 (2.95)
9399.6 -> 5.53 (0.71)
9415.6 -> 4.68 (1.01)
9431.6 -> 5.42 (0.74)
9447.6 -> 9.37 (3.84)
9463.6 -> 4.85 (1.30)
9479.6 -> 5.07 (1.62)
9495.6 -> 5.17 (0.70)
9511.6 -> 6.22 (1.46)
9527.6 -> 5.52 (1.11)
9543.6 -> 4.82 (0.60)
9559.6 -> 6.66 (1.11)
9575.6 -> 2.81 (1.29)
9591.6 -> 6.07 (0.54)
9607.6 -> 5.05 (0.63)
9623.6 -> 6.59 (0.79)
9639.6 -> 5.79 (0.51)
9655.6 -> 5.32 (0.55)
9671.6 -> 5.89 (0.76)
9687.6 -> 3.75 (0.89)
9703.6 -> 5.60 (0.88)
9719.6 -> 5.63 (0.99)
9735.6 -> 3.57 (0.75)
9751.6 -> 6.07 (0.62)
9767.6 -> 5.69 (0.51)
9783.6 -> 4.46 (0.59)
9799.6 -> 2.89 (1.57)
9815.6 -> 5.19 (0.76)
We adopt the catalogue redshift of 0.26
